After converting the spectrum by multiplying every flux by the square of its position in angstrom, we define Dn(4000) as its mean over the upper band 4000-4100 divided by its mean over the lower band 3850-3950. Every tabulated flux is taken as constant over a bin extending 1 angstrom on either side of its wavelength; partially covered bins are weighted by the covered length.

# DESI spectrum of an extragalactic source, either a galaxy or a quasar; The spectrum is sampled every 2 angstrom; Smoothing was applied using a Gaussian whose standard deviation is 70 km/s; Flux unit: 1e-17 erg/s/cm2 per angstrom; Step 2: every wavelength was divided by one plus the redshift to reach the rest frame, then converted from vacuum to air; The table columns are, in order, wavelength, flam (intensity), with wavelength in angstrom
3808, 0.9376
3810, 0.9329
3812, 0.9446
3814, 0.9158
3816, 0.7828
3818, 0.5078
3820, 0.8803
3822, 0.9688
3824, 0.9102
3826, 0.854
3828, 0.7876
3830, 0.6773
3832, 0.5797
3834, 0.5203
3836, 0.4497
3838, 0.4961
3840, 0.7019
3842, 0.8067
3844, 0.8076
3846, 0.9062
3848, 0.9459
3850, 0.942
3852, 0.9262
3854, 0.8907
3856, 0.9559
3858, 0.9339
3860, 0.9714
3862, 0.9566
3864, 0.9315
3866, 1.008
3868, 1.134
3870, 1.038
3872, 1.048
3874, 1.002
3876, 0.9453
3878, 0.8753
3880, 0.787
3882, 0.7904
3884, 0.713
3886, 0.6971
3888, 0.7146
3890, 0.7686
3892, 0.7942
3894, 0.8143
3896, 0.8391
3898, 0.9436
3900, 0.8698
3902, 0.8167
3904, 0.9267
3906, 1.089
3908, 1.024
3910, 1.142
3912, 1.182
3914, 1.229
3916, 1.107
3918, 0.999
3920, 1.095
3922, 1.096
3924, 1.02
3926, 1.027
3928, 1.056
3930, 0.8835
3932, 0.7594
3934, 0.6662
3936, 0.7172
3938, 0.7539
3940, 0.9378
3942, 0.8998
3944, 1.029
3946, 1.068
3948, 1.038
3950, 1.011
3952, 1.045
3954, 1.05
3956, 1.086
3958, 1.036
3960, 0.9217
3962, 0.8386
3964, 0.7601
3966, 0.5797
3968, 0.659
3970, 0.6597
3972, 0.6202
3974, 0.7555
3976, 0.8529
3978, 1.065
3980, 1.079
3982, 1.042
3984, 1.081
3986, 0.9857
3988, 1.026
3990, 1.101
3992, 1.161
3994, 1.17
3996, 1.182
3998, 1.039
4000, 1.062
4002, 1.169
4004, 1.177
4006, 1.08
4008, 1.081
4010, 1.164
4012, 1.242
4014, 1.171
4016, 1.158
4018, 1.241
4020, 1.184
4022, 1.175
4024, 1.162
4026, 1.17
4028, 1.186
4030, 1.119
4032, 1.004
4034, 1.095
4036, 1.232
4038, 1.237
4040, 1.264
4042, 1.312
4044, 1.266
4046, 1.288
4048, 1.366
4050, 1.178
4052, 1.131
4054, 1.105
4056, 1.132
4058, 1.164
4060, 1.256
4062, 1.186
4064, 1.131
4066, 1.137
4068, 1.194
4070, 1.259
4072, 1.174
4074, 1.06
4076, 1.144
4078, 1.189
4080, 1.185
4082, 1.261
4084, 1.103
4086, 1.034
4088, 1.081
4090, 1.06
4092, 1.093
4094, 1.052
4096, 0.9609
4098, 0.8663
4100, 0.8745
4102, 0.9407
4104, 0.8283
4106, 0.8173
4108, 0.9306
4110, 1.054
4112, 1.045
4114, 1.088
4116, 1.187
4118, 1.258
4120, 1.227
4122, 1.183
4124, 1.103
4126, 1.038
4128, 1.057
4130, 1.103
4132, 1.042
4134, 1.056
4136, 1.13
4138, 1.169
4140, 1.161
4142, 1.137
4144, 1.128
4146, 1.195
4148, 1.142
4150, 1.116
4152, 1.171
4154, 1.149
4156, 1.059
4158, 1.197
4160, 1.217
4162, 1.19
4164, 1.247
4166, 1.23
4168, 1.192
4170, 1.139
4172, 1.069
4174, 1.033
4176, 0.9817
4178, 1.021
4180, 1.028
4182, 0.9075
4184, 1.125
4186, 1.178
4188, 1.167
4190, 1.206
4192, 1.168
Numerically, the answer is 1.3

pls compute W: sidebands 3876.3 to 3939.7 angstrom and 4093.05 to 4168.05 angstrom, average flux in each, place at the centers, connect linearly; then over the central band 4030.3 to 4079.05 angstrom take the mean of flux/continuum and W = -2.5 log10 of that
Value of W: -0.15 mag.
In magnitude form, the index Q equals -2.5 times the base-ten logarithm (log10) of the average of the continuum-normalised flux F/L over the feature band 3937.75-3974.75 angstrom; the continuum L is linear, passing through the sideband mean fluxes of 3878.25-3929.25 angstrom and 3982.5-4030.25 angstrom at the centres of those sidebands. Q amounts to 0.173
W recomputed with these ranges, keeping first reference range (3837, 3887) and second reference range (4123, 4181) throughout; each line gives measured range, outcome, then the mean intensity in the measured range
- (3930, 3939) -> 0.26 mag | 0.742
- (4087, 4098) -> 0.04 mag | 1.03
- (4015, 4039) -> -0.14 mag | 1.16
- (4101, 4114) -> 0.15 mag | 0.948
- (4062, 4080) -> -0.11 mag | 1.16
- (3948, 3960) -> -0.08 mag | 1.03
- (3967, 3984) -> 0.15 mag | 0.856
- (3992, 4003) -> -0.13 mag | 1.13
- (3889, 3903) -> 0.10 mag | 0.835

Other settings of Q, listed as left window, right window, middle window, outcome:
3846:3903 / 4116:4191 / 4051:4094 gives -0.08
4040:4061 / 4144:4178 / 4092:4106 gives 0.27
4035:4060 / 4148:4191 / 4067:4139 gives 0.10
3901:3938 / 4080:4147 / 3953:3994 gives 0.10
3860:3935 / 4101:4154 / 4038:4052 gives -0.22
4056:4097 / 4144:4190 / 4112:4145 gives 0.00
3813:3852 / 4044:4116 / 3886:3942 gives -0.07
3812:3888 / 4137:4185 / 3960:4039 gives -0.07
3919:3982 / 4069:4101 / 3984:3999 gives -0.14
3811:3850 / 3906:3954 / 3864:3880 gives -0.15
